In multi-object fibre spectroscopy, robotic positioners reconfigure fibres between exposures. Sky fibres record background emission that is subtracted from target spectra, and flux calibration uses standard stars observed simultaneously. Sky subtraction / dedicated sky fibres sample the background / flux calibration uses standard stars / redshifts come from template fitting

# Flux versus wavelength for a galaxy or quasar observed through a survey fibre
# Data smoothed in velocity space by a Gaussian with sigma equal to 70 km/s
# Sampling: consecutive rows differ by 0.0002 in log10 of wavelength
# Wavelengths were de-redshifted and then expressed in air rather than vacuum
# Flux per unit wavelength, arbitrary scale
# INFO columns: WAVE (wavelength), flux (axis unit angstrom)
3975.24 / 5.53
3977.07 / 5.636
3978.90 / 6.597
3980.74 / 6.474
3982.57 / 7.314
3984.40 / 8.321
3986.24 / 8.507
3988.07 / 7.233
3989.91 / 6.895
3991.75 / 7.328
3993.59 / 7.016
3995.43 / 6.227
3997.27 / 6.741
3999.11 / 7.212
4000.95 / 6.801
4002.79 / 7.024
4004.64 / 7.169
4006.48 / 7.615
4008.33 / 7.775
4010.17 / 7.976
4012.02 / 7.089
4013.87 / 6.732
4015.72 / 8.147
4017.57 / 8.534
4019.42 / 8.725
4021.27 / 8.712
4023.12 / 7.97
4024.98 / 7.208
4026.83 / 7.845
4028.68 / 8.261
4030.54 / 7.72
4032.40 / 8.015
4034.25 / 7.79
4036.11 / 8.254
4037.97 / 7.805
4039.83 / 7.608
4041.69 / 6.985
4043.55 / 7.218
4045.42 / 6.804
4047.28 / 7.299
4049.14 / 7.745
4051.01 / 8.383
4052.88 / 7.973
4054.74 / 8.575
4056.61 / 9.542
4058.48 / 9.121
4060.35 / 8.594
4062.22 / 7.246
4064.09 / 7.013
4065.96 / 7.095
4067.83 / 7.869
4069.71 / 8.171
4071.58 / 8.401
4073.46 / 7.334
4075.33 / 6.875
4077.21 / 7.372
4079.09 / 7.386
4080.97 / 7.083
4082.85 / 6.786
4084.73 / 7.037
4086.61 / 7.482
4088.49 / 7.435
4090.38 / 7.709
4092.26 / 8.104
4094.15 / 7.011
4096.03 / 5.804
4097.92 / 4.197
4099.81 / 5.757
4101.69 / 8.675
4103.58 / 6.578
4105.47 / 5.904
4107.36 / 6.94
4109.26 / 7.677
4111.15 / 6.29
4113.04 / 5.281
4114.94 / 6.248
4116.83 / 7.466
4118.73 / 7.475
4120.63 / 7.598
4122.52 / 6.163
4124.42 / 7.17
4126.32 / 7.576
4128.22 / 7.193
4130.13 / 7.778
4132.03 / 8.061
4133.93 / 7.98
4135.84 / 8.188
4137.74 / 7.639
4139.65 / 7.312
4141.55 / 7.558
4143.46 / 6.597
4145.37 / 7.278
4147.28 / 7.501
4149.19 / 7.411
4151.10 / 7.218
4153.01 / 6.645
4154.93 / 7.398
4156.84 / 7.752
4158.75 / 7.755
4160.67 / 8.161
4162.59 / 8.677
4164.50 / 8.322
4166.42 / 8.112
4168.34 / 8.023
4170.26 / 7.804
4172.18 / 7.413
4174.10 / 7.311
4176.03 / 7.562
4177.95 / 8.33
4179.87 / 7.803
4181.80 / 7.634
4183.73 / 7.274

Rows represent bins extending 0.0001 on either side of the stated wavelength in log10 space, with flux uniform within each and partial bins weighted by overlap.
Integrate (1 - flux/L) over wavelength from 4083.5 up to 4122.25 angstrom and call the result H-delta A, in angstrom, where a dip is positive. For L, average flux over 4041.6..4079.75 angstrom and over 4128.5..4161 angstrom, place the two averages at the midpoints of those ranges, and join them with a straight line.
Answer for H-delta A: 4.2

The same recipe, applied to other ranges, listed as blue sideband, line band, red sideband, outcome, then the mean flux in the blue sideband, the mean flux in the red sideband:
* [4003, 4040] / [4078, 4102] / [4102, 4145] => 1.5 angstrom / 7.84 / 7.15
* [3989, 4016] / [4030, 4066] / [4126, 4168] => -2.7 angstrom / 7.16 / 7.65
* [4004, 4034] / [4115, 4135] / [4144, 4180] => 0.9 angstrom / 7.85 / 7.7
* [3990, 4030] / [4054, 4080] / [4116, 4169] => -1.2 angstrom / 7.52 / 7.57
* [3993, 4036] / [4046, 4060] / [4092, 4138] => -1.9 angstrom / 7.6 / 6.97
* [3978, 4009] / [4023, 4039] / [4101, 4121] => -1.8 angstrom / 7.19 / 6.88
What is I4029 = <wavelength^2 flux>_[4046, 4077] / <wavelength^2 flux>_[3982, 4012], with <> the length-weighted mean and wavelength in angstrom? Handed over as 1.12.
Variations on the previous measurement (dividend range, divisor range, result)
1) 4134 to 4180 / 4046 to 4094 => 1.04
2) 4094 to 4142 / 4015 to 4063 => 0.91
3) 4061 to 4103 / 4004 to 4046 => 0.95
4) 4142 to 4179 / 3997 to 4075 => 1.05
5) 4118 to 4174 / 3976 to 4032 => 1.09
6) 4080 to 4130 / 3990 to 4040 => 0.95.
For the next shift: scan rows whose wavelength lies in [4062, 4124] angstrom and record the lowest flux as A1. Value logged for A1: 4.197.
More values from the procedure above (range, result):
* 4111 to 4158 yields 5.281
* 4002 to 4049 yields 6.732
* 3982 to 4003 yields 6.227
